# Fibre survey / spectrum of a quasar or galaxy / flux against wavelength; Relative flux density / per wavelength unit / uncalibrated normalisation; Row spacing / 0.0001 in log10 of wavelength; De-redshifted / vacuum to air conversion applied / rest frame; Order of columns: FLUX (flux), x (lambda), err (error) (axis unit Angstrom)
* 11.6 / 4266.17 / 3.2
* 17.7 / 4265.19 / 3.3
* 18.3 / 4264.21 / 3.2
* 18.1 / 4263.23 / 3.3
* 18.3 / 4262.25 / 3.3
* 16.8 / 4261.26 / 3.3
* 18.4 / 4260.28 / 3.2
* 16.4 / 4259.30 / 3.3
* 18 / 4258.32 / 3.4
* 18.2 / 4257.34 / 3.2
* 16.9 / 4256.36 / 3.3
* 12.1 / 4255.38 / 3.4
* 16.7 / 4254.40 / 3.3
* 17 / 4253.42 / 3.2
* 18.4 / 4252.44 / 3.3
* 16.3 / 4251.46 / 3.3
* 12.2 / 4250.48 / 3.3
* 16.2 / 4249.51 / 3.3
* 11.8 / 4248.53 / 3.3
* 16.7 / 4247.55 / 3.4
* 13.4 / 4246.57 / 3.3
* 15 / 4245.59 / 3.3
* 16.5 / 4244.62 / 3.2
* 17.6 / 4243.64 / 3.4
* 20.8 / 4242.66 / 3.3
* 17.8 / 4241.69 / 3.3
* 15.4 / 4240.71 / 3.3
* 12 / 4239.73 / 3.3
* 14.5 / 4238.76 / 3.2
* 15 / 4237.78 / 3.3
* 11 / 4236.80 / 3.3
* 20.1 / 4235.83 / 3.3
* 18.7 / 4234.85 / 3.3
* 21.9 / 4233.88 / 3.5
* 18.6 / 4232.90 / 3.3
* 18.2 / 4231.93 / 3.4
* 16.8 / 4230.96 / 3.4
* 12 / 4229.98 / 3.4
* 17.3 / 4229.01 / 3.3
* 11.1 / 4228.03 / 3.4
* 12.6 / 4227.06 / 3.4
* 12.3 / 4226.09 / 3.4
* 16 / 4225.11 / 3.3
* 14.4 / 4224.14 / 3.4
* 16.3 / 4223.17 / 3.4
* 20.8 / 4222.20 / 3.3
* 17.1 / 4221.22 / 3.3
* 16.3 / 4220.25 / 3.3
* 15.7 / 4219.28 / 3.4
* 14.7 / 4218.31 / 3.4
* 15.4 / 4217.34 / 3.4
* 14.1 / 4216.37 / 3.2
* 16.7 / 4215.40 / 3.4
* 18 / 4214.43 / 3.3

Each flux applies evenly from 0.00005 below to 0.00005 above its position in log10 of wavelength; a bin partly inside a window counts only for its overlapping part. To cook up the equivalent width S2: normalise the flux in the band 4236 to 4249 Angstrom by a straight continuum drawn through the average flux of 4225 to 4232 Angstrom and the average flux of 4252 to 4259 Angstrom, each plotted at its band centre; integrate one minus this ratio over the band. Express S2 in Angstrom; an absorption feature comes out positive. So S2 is 0.2 Angstrom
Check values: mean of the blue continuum 14.2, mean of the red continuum 16.7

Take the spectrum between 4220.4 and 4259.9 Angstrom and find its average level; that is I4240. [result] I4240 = 16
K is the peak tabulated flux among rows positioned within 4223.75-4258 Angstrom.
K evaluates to 21.9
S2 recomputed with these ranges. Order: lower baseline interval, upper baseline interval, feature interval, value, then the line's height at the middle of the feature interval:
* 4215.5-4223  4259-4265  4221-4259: 2.3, 17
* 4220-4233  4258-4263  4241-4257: 0.9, 16.9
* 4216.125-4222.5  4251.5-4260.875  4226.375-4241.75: 0.7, 16.5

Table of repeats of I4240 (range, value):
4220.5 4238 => 16.1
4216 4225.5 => 16.1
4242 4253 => 15.9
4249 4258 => 16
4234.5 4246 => 16.2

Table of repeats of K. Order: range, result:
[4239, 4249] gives 20.8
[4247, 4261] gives 18.4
